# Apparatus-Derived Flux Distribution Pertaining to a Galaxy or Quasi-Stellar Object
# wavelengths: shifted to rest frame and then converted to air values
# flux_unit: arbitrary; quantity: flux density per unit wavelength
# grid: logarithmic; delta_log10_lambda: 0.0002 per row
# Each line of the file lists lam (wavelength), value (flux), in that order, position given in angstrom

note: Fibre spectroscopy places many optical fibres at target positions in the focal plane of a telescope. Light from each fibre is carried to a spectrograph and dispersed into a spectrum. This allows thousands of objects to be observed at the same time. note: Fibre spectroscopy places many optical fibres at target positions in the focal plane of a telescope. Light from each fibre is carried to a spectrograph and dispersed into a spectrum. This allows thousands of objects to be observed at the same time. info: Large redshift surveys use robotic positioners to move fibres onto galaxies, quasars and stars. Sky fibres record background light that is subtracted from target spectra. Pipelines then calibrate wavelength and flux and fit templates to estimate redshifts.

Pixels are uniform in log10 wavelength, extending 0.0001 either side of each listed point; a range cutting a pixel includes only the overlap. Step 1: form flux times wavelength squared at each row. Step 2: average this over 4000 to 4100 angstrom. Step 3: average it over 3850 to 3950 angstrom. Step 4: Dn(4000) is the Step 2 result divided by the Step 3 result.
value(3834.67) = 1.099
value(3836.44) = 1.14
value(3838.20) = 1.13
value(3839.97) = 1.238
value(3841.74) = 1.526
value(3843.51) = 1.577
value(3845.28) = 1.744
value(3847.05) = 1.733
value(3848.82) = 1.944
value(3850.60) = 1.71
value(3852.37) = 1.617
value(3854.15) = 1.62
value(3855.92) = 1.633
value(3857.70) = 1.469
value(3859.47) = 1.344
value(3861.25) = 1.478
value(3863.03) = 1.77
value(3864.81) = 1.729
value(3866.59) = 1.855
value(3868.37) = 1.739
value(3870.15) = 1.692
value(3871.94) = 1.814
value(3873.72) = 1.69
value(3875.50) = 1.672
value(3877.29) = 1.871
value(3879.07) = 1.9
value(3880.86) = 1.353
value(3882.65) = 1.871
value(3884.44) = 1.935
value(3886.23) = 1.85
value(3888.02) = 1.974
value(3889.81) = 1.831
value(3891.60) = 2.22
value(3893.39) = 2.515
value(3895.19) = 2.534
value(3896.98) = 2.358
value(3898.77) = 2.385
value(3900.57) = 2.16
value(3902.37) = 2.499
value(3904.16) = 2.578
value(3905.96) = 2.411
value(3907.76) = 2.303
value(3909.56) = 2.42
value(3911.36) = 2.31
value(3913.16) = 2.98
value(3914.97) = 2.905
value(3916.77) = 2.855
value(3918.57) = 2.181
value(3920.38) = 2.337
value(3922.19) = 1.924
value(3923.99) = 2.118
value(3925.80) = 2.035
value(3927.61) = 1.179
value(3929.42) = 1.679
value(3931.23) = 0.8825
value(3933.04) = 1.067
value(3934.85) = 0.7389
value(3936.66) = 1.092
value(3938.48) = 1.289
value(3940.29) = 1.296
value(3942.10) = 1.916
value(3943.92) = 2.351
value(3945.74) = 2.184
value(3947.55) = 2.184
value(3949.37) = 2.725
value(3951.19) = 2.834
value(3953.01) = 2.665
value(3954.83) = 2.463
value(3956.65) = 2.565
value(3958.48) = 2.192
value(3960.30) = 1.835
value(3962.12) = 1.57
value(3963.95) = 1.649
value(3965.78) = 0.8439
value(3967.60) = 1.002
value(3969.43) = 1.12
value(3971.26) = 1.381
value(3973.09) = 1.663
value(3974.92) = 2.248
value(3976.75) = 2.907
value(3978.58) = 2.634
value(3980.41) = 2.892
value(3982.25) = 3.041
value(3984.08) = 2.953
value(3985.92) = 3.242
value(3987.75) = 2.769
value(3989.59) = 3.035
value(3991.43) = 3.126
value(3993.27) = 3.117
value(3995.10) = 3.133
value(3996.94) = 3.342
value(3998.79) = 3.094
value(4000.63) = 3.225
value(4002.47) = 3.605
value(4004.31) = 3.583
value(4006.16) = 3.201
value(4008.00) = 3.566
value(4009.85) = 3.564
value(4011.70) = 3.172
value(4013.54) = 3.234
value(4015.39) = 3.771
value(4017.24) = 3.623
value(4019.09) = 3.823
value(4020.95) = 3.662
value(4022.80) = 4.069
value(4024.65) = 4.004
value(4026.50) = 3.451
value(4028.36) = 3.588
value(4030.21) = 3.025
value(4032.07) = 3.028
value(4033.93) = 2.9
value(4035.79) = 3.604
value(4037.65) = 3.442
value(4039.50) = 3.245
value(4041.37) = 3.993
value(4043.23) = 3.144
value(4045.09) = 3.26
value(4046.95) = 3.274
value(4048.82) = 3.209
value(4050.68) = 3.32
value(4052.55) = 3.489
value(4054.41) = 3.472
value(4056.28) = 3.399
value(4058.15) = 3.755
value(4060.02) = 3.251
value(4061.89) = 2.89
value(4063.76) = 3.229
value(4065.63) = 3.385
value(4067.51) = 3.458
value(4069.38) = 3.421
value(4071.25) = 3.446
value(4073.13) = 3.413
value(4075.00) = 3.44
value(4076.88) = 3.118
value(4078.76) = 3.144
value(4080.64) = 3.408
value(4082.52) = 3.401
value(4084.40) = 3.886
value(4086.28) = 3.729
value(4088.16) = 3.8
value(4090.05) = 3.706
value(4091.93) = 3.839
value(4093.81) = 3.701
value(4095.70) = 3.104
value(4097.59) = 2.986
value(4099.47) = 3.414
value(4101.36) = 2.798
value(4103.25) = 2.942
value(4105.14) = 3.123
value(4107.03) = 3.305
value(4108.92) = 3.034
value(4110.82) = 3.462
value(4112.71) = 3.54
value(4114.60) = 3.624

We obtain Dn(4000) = 1.9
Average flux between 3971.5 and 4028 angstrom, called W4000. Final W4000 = 3.21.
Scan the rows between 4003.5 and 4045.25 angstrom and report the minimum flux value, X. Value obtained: 2.9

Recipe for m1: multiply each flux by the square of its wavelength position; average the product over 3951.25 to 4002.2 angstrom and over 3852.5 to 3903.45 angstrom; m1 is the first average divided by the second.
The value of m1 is 1.37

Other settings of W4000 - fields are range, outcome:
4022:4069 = 3.39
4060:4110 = 3.35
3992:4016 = 3.35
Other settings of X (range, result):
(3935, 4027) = 0.8439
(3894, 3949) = 0.7389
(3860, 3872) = 1.478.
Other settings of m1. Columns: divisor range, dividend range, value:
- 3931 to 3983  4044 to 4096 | 1.89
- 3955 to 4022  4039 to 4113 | 1.27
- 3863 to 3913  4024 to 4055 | 1.76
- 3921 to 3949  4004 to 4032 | 2.27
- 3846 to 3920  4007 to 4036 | 1.85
